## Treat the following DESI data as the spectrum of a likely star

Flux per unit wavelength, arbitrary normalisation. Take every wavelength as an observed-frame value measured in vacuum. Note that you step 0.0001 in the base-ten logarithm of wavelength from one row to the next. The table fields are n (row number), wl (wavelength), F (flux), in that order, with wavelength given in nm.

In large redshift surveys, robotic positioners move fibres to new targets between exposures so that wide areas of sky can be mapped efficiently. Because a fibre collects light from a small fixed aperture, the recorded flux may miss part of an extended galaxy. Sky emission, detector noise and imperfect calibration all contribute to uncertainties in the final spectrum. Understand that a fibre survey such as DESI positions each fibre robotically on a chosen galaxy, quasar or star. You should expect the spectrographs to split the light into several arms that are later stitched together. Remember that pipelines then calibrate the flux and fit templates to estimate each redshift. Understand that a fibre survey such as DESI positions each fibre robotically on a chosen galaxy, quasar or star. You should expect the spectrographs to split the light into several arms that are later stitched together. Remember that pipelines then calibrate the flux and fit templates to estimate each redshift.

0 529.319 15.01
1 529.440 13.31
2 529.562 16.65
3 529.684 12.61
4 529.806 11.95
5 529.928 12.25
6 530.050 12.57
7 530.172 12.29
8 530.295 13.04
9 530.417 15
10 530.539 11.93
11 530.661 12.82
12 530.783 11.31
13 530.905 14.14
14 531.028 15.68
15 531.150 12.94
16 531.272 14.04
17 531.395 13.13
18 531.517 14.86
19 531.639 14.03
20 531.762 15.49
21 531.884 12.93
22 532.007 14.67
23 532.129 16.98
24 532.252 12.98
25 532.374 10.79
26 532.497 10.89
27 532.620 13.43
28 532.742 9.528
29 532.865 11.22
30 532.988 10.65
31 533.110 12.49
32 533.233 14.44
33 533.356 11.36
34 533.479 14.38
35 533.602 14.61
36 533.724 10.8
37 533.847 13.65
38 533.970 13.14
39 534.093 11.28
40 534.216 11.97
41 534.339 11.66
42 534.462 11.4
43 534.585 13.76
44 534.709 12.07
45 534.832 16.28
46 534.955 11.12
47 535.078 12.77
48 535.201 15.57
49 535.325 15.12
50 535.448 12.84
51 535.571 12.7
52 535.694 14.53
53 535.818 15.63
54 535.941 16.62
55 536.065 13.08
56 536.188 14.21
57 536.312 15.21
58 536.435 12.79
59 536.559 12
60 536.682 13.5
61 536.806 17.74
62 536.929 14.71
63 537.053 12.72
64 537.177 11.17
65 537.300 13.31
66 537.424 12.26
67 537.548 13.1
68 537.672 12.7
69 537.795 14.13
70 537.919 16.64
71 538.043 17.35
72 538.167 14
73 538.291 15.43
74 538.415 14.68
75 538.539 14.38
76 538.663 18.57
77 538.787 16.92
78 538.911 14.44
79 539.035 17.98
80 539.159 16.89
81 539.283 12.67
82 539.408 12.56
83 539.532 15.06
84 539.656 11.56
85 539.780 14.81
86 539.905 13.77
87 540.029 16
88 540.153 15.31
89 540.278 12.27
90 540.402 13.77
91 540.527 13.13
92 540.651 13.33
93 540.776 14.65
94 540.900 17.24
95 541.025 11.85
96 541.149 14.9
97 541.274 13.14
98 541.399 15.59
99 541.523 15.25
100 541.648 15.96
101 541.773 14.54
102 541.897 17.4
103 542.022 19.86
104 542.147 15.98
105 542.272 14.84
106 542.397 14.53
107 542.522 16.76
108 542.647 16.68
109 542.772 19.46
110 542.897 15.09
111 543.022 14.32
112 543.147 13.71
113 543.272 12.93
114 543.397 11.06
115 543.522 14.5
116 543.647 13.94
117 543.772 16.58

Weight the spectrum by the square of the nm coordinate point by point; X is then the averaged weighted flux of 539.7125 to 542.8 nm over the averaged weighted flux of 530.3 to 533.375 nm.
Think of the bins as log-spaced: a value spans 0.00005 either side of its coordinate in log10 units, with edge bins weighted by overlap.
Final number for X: 1.2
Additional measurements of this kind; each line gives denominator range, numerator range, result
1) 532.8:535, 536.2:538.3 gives 1.13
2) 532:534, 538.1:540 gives 1.21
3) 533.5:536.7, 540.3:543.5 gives 1.15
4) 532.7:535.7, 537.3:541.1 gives 1.16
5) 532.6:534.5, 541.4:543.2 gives 1.35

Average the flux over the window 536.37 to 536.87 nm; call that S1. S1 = 14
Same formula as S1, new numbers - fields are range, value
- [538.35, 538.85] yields 16.1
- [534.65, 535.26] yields 13.6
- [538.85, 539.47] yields 14.9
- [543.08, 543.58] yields 13.1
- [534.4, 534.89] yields 13.3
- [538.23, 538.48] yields 15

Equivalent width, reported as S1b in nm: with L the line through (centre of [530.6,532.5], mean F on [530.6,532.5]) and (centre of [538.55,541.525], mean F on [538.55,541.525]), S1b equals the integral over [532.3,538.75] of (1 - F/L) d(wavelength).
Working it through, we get 0.30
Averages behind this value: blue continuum 13.7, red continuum 14.6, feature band 13.5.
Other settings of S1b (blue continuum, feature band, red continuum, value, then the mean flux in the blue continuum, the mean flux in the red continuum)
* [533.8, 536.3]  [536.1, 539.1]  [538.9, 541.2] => -0.139 nm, 13.5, 14.3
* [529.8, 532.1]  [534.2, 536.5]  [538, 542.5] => 0.089 nm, 13.5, 15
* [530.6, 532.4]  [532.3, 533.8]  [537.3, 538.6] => 0.205 nm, 13.8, 14.4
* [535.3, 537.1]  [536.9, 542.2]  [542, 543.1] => 0.202 nm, 14.2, 16.2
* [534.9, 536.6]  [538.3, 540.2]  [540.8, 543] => -0.011 nm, 13.9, 15.8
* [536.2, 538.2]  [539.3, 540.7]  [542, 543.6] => 0.082 nm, 14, 15.2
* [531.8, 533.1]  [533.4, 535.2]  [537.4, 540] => 0.041 nm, 12.5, 14.8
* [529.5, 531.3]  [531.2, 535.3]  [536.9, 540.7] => 0.192 nm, 13.3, 14.4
